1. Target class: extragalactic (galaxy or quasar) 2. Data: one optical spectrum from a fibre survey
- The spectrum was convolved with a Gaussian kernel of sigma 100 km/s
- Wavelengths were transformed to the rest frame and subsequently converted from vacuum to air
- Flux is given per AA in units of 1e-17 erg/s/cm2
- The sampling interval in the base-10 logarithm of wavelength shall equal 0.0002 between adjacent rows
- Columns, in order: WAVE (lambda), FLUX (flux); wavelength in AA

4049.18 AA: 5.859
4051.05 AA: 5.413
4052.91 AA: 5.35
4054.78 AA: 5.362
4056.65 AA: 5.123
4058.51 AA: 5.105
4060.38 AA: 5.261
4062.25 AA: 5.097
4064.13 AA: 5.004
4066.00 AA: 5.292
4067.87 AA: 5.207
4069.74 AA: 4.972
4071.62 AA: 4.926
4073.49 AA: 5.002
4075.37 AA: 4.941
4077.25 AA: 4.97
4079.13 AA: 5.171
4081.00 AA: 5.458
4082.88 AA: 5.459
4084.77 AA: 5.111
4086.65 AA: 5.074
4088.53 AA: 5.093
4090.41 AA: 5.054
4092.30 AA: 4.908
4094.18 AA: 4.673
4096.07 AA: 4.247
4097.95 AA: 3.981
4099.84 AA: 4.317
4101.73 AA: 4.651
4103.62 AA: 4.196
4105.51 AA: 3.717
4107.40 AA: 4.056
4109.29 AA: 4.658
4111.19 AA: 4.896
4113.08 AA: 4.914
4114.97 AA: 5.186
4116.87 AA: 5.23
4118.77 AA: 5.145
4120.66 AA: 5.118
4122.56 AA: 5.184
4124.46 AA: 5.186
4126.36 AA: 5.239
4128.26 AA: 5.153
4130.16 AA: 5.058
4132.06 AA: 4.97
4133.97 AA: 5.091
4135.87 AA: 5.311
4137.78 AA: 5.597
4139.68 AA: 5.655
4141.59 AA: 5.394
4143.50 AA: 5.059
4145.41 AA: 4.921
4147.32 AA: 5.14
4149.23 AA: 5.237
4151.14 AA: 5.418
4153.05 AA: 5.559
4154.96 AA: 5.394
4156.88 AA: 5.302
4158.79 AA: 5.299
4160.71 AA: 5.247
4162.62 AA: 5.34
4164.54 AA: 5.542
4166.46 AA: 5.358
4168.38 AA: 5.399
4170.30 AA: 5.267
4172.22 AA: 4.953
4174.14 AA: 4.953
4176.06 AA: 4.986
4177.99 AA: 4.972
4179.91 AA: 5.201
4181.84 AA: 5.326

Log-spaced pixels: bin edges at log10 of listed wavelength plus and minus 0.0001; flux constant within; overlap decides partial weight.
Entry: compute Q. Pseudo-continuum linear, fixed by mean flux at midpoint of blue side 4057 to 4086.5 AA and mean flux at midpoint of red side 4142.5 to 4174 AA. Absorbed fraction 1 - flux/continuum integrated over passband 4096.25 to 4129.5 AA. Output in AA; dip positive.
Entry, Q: 2.9 AA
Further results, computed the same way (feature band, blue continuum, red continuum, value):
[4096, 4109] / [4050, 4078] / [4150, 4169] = 2.6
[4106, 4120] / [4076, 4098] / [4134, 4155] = 0.8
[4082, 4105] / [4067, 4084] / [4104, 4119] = 0.9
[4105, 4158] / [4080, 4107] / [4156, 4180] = -1.6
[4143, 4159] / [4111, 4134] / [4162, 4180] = -0.3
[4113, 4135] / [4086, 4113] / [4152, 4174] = -1.3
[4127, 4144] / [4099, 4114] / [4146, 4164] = -1.0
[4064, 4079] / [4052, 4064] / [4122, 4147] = 0.4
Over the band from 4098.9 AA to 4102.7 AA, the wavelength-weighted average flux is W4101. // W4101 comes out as 4.48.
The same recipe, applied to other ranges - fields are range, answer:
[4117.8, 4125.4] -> 5.16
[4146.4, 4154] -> 5.34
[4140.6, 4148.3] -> 5.13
